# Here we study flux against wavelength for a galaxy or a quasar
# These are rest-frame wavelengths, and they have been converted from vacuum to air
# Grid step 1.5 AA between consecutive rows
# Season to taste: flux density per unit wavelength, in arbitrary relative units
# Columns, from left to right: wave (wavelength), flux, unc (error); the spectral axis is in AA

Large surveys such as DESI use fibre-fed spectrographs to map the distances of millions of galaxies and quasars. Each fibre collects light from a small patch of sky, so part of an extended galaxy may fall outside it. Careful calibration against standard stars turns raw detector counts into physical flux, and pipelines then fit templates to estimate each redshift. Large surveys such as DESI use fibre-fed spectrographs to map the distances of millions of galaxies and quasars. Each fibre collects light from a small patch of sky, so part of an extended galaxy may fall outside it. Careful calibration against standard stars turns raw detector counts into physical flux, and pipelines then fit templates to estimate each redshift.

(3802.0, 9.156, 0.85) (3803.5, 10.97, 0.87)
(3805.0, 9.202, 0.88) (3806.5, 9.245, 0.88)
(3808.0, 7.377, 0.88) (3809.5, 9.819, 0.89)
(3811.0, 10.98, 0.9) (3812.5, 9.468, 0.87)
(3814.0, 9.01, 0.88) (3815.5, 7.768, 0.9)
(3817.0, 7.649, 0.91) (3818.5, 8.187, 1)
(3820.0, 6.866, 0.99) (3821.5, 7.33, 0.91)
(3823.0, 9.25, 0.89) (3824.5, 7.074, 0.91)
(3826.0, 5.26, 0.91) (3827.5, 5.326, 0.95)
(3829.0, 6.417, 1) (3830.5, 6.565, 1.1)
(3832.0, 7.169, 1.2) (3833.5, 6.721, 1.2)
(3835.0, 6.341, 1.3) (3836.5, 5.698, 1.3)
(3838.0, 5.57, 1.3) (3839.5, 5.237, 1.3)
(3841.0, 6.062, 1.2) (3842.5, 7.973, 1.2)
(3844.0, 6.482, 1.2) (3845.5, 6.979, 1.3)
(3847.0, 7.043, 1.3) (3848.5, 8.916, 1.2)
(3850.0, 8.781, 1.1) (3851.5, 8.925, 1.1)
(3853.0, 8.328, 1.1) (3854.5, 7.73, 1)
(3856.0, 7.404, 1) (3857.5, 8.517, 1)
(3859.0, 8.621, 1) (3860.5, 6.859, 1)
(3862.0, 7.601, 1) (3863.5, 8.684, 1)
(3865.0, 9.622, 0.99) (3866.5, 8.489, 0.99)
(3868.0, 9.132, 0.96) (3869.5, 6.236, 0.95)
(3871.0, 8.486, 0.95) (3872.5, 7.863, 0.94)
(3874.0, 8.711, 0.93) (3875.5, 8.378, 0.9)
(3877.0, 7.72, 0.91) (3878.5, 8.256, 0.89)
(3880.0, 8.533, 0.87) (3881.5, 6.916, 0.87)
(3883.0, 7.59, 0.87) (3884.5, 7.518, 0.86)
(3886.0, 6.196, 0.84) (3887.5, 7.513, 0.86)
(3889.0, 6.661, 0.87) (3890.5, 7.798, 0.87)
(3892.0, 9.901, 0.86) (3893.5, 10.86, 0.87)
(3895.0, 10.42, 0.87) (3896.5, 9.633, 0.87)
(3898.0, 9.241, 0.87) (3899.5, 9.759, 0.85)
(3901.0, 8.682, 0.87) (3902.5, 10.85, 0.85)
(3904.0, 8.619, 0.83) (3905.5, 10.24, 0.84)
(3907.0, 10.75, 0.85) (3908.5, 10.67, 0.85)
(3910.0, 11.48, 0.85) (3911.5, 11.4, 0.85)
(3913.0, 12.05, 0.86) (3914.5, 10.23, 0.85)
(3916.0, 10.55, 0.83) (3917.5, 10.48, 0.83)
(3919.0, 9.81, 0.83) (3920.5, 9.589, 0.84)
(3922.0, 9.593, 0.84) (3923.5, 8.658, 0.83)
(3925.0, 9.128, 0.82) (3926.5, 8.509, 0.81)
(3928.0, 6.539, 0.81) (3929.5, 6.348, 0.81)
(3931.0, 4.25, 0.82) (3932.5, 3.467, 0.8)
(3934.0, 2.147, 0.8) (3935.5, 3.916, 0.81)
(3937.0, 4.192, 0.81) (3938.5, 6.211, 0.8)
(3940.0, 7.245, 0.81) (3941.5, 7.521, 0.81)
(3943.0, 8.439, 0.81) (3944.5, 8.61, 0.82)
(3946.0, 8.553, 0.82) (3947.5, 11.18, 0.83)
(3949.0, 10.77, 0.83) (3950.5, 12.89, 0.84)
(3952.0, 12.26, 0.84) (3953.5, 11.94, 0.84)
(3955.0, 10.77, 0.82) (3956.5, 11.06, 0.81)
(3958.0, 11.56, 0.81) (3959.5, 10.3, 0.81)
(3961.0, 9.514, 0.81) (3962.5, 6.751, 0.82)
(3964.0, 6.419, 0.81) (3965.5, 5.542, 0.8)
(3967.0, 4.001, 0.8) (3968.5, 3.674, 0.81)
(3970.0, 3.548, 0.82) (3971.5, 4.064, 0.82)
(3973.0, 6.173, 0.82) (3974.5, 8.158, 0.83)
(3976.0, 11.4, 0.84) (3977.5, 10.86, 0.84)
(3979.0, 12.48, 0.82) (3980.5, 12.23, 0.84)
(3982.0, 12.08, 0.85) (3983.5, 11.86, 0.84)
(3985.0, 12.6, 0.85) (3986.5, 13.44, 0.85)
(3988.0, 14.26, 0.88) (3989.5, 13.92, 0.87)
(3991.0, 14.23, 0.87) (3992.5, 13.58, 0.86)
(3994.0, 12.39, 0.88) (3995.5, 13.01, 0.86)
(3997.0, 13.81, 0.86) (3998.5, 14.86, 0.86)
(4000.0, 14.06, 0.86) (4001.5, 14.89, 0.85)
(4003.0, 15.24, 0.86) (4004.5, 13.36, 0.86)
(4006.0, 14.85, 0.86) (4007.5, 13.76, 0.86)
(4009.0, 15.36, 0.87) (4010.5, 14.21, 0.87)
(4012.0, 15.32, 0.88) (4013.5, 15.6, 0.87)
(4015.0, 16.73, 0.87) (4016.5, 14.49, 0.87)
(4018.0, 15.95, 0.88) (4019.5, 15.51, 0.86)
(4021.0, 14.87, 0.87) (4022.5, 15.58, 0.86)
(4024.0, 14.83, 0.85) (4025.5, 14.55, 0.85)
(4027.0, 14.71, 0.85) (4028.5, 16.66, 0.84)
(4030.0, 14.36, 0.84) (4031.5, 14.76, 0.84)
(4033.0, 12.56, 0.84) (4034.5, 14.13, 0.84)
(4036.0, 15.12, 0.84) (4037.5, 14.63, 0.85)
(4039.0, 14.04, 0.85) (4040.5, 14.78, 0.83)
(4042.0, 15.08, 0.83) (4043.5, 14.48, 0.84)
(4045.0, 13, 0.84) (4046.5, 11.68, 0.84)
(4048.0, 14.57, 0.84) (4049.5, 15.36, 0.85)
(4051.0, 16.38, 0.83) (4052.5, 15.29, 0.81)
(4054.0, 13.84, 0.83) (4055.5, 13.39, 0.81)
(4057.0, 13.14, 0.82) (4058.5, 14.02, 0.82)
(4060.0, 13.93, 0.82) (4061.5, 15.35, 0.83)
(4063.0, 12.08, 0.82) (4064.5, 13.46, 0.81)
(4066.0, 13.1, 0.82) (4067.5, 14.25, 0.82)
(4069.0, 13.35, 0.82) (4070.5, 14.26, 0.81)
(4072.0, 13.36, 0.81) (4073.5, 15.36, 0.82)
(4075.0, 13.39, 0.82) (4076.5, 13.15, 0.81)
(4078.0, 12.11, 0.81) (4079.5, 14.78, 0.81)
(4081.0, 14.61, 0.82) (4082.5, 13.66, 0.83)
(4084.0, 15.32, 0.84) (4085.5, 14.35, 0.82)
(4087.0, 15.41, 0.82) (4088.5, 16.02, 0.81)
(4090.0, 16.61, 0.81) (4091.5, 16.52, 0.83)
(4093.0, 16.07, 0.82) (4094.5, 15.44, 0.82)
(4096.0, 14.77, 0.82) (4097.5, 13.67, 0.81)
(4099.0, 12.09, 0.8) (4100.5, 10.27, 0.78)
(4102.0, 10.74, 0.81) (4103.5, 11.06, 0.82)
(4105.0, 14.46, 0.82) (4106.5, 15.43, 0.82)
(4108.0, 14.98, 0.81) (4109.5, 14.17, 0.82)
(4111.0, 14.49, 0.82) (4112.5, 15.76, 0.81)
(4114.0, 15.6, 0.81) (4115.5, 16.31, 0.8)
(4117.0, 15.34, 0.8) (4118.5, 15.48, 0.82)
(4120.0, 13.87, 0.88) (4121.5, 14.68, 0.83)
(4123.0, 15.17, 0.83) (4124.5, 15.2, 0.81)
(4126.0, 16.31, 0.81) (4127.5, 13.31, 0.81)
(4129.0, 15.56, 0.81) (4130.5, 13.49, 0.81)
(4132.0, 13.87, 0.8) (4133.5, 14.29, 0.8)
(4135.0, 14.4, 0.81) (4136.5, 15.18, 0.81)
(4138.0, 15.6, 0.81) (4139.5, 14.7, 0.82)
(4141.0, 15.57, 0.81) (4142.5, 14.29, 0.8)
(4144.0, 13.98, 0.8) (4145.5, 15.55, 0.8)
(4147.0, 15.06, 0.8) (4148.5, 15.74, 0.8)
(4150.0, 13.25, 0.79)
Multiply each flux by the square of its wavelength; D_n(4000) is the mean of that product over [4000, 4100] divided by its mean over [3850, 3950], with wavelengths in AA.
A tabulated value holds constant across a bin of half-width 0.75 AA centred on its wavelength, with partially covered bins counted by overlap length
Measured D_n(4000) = 1.86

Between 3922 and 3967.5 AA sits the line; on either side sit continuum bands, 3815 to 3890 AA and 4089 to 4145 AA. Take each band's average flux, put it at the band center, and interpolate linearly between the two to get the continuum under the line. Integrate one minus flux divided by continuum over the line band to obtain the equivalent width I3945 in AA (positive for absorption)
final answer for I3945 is 9.0 AA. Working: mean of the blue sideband 7.46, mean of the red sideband 14.6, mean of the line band 8.01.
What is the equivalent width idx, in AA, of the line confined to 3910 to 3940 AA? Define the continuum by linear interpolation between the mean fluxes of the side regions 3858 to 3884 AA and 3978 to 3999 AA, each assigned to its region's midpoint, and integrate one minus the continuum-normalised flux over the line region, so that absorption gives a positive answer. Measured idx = 7.2 AA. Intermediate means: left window 8.1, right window 13.1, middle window 7.82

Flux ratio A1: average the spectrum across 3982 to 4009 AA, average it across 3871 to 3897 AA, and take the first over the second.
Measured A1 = 1.67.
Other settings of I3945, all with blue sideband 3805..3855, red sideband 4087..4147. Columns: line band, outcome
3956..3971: 5.1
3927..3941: 7.0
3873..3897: 1.7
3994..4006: -2.4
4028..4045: -2.5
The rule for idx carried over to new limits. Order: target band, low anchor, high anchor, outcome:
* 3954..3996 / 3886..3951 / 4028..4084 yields 3.79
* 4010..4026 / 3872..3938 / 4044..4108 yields -4.13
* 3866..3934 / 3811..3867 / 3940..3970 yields -3.89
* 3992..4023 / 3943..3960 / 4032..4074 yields -4.99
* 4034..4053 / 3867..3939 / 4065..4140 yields -2.80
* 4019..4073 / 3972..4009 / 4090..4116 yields -3.07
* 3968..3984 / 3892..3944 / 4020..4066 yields 3.57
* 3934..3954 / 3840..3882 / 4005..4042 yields 5.39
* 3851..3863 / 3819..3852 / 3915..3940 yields -1.79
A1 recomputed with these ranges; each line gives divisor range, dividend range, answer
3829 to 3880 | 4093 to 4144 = 1.90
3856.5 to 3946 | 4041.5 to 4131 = 1.72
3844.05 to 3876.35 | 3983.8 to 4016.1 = 1.75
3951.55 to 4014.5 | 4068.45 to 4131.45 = 1.26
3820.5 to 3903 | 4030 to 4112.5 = 1.81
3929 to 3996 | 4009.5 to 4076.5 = 1.59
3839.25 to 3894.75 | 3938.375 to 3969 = 1.12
